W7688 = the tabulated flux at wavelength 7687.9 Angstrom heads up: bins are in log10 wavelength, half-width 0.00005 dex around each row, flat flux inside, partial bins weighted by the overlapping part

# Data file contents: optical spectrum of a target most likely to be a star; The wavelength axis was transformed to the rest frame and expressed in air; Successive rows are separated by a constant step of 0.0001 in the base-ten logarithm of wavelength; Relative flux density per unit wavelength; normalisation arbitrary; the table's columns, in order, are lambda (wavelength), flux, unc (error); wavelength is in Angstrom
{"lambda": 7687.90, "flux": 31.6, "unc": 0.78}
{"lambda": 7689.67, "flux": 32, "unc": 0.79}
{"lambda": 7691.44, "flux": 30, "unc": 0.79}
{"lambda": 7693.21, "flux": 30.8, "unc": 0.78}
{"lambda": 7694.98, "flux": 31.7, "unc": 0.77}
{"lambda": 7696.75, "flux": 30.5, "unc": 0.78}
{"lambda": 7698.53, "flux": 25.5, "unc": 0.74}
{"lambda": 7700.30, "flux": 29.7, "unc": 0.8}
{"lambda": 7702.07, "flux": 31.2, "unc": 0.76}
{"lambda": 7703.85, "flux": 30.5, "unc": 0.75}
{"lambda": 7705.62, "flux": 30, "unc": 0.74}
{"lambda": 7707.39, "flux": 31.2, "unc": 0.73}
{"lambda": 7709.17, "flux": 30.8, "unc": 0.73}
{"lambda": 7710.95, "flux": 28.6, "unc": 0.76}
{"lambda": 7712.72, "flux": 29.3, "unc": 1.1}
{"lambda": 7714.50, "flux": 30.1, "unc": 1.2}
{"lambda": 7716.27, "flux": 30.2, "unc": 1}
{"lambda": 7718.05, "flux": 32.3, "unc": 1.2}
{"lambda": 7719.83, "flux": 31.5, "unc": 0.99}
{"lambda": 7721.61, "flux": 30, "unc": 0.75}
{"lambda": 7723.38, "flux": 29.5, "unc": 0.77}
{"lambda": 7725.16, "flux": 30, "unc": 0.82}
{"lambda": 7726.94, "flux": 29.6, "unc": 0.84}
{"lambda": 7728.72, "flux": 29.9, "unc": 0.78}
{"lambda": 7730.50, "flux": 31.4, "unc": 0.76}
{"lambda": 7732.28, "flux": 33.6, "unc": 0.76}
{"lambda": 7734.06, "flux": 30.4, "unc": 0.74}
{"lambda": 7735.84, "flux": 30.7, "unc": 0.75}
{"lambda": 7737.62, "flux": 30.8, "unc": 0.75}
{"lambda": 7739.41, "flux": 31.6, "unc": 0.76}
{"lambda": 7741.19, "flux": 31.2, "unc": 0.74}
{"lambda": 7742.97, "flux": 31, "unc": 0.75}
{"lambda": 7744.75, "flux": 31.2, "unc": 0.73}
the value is 31.6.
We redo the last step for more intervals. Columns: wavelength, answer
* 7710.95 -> 28.6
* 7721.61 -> 30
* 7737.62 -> 30.8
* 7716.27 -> 30.2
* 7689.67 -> 32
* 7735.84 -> 30.7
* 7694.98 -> 31.7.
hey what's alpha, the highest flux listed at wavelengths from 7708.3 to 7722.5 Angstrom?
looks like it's 32.3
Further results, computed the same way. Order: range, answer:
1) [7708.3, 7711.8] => 30.8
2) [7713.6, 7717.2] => 30.2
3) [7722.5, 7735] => 33.6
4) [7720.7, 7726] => 30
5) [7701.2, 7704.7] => 31.2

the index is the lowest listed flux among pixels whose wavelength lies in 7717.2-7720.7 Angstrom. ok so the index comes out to 31.5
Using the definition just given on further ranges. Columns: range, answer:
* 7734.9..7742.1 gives 30.7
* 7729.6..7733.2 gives 31.4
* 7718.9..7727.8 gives 29.5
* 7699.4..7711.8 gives 28.6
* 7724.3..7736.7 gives 29.6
